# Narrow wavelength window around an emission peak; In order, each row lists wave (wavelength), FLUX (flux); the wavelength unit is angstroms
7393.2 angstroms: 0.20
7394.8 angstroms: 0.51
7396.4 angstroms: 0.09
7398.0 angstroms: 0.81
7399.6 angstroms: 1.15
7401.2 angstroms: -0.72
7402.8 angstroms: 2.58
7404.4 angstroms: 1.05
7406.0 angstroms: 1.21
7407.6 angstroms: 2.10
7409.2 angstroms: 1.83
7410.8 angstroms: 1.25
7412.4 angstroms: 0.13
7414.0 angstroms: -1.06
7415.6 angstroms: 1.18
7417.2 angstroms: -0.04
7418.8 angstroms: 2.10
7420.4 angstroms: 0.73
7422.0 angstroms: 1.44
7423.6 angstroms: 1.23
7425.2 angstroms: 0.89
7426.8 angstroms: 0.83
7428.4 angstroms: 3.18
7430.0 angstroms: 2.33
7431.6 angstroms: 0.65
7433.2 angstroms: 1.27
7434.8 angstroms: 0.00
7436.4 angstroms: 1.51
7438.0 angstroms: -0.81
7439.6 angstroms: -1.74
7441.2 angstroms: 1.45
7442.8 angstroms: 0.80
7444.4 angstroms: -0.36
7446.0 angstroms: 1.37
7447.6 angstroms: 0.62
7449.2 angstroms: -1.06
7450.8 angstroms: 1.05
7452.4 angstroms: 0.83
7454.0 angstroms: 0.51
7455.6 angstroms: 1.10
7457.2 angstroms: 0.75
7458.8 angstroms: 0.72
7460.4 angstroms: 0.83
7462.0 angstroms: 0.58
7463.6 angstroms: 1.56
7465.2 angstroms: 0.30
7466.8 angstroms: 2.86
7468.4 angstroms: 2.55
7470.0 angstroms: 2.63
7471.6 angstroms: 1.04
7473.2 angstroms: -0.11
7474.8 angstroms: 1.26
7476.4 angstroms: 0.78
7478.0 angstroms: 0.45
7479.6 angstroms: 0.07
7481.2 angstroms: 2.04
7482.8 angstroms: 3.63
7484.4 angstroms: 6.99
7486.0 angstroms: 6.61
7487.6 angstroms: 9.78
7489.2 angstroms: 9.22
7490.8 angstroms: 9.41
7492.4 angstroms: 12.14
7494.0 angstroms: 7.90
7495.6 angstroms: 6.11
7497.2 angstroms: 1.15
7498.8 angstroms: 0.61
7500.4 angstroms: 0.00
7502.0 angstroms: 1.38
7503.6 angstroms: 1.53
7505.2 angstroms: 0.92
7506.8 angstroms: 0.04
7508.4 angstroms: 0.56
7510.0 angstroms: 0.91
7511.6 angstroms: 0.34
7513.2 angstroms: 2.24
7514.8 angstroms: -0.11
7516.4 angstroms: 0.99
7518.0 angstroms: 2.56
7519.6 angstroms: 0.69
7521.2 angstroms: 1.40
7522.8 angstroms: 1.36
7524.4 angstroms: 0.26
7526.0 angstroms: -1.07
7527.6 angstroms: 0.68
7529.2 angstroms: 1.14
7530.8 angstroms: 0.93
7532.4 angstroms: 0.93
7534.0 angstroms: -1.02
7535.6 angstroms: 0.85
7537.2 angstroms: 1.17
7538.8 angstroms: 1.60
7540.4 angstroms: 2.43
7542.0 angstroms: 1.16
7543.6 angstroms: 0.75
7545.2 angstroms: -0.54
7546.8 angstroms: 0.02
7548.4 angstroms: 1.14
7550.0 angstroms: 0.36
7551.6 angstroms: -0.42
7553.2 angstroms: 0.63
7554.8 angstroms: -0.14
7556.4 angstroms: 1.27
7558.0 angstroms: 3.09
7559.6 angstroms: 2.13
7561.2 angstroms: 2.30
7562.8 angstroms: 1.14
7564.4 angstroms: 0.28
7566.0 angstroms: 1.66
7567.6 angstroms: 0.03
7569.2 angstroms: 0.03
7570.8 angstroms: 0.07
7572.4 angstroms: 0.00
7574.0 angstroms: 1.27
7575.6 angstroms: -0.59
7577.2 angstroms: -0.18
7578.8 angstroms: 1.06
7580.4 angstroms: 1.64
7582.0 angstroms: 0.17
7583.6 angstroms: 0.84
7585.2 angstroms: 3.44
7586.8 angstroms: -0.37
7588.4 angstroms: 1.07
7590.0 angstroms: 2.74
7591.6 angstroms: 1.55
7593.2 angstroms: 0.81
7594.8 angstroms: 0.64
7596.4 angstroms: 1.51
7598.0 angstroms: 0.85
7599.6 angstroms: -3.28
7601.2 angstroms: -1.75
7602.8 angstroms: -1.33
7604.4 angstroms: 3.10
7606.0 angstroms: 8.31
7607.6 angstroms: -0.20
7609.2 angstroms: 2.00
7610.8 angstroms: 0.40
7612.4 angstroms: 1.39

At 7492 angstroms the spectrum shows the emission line [O II] 3727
